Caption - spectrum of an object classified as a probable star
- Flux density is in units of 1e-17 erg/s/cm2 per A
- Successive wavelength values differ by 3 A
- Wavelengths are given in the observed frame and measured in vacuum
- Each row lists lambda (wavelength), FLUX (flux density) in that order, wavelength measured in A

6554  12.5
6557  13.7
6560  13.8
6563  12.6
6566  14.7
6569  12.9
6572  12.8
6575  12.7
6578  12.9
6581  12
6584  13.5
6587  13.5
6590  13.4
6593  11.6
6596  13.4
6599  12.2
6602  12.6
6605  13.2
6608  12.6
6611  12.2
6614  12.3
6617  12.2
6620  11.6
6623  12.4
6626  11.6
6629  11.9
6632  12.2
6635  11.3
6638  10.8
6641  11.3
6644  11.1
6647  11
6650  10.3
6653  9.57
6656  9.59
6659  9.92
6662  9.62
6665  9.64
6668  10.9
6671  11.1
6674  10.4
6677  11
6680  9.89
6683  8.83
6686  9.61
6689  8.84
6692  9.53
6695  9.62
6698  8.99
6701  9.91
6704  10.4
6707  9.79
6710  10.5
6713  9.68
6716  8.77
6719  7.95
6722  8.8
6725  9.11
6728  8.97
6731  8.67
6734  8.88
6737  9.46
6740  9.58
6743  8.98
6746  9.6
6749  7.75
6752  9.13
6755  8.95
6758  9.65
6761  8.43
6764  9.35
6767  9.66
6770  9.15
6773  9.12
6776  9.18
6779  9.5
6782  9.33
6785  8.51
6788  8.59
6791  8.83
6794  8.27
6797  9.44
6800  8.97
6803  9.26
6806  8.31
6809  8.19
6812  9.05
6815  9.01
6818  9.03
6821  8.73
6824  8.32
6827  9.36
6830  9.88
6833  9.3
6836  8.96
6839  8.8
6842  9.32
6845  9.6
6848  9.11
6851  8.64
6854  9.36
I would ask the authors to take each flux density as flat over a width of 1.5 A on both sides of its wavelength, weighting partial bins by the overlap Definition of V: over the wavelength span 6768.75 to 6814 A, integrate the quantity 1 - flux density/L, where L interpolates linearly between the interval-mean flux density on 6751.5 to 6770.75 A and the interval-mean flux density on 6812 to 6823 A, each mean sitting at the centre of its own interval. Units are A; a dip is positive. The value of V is 0.7 A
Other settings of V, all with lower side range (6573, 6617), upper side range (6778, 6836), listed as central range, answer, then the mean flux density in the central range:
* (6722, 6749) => 3.0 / 9.06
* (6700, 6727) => 3.0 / 9.42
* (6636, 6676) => 4.1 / 10.4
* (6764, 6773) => 0.3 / 9.35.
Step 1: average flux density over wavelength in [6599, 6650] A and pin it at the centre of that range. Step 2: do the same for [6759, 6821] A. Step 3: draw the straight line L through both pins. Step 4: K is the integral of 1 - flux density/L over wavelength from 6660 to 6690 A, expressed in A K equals 2.66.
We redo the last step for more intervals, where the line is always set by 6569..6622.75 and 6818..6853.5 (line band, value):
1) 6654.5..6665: 1.8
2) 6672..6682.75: 1.1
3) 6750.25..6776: 2.5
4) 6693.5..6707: 1.6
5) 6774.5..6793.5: 1.8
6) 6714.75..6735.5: 3.9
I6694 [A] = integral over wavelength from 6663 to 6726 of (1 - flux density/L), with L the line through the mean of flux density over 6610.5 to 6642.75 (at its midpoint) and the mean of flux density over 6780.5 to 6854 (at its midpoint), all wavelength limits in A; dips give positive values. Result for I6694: 6.42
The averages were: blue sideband 11.8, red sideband 8.96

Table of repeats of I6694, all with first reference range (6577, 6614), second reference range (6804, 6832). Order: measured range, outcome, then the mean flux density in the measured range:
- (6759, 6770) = 0.7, 9.17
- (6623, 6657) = 2.6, 11.1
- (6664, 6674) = 0.8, 10.6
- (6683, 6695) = 2.0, 9.3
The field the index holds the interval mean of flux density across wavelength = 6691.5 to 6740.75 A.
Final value 9.32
